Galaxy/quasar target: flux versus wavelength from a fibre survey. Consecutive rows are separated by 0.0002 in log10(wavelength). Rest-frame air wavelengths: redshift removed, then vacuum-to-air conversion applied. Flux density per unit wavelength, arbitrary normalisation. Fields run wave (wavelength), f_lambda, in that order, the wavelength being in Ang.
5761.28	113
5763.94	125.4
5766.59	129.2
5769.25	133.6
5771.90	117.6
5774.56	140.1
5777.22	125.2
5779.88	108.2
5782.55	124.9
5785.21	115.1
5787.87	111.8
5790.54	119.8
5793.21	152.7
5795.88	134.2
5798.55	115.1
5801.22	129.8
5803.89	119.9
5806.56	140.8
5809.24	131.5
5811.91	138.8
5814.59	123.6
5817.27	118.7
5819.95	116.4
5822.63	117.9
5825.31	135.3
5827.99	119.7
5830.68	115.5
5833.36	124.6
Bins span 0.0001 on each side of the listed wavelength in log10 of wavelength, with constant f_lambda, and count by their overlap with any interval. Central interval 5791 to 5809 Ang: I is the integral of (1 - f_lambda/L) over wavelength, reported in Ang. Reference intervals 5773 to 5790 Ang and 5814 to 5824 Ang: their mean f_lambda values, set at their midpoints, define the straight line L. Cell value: -1.74 Ang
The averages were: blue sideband 121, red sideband 119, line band 131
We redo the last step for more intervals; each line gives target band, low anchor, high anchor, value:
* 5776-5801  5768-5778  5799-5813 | 1.3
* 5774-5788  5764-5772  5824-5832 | 0.7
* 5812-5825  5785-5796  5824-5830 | 0.4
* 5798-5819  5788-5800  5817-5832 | -0.5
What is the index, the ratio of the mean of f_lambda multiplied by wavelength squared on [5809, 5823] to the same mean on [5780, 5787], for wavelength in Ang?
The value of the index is 1.1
